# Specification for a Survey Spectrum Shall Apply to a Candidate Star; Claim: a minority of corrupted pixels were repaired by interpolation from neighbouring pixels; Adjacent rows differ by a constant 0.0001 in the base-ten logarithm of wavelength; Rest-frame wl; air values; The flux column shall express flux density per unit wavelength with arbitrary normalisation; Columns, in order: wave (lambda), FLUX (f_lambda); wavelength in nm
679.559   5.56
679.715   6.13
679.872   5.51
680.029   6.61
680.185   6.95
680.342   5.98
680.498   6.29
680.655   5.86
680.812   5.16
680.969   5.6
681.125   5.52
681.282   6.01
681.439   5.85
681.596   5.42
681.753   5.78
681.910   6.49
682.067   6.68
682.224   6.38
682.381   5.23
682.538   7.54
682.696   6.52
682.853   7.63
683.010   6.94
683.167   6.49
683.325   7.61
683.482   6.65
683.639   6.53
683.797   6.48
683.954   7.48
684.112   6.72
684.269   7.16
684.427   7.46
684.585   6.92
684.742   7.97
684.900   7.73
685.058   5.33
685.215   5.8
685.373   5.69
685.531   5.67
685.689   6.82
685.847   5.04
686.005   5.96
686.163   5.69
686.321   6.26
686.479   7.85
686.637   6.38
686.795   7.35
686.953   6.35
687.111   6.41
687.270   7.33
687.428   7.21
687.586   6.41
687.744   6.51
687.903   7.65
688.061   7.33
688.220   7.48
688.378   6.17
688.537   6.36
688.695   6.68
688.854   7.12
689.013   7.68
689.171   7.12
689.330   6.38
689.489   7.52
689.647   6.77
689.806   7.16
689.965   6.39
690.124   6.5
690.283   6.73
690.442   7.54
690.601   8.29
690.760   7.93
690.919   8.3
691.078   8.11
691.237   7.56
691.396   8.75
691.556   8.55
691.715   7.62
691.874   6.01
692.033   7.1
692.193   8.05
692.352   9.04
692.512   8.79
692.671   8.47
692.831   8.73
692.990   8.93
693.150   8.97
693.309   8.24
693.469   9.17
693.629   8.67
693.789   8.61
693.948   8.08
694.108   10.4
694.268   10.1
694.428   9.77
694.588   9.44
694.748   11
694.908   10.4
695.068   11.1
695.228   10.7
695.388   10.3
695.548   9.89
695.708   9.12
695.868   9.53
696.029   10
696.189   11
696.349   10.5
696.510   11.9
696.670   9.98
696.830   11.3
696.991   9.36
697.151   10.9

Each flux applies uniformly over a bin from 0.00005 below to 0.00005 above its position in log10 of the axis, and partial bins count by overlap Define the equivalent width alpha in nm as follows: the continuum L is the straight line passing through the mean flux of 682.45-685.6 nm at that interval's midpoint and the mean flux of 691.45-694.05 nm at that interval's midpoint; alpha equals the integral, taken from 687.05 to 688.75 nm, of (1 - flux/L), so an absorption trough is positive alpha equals 0.139 nm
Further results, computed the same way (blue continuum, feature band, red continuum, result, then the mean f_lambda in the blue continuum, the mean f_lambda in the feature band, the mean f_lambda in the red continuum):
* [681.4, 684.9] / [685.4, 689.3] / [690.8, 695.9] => 0.503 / 6.76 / 6.68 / 8.97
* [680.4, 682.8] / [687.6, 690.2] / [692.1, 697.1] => 0.372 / 6.04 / 6.91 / 9.66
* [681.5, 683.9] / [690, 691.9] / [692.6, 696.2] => 0.221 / 6.56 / 7.67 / 9.57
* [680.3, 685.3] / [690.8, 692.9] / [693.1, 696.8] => 0.220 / 6.48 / 8.08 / 9.89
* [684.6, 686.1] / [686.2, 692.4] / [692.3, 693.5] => 0.279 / 6.25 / 7.21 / 8.77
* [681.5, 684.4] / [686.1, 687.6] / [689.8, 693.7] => 0.105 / 6.66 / 6.75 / 8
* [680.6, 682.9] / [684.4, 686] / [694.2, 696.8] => 0.168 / 6.09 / 6.39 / 10.3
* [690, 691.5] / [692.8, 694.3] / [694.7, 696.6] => 0.051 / 7.72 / 8.96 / 10.4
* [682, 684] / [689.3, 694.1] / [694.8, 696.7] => 0.676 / 6.77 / 7.95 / 10.4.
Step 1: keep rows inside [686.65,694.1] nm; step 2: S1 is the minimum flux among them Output 6.01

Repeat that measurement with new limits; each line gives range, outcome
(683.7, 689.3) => 5.04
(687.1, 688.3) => 6.41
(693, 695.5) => 8.08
